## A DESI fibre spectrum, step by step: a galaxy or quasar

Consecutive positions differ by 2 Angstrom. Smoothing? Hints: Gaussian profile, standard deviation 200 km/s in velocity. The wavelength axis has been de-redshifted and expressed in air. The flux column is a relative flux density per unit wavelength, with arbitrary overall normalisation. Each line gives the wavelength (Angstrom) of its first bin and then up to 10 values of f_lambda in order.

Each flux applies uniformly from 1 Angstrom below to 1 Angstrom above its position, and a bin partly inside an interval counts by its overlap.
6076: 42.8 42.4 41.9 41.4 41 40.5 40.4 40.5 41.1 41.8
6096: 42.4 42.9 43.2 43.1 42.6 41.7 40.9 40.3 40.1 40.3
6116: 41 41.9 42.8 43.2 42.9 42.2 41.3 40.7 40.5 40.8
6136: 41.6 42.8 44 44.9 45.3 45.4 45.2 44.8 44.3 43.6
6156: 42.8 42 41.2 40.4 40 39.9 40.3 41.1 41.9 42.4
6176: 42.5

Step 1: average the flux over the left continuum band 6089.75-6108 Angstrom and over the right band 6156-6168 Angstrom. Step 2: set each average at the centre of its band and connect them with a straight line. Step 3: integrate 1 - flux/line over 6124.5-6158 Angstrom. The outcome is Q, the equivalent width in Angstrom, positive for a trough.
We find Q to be -1.5 Angstrom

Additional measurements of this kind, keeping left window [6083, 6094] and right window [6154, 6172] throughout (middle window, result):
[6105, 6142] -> -0.7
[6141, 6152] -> -1.1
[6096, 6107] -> -0.5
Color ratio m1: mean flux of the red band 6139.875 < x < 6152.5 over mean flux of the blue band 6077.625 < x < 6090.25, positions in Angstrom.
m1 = 1.09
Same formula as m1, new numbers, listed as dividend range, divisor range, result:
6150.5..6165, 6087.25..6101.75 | 1.01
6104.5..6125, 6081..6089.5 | 1.02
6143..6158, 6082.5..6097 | 1.08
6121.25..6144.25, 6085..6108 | 1.01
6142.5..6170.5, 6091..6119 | 1.02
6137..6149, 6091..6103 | 1.05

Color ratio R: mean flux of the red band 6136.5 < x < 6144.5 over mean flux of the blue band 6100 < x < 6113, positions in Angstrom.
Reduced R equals 1.06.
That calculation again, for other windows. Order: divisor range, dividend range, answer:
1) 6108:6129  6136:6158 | 1.06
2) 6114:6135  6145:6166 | 1.03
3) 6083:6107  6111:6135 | 0.99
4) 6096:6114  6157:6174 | 0.98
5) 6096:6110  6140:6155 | 1.06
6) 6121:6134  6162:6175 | 0.98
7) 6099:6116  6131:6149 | 1.05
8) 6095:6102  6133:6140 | 0.98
